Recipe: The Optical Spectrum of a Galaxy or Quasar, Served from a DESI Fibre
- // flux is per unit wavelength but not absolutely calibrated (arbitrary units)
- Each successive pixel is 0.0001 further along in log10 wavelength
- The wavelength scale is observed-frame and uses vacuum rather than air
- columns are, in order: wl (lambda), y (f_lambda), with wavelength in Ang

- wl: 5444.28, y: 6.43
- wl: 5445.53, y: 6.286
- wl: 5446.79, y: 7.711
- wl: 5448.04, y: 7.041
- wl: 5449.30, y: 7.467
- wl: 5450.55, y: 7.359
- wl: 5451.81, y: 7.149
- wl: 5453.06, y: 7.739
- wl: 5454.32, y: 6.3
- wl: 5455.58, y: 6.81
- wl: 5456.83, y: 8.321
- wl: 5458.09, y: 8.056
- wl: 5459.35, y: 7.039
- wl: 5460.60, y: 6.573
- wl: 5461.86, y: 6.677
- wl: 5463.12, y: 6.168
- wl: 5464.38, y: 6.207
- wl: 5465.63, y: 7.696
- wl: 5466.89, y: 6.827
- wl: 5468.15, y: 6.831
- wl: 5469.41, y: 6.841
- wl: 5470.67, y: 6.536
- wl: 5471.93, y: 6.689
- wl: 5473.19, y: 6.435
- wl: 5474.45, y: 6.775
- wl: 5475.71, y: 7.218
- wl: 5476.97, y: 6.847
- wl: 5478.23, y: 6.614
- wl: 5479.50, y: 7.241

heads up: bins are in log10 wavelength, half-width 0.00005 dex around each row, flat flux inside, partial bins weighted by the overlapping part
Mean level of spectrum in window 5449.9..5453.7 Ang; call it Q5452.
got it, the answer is 7.42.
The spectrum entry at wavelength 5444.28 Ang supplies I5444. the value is 6.43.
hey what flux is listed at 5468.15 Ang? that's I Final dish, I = 6.831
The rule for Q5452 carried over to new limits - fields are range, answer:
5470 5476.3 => 6.73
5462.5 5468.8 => 6.75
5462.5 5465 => 6.18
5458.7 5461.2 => 6.83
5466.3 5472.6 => 6.74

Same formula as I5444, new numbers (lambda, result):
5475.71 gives 7.218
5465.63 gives 7.696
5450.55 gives 7.359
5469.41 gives 6.841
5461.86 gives 6.677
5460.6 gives 6.573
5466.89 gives 6.827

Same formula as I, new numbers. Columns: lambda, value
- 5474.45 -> 6.775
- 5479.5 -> 7.241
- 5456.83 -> 8.321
